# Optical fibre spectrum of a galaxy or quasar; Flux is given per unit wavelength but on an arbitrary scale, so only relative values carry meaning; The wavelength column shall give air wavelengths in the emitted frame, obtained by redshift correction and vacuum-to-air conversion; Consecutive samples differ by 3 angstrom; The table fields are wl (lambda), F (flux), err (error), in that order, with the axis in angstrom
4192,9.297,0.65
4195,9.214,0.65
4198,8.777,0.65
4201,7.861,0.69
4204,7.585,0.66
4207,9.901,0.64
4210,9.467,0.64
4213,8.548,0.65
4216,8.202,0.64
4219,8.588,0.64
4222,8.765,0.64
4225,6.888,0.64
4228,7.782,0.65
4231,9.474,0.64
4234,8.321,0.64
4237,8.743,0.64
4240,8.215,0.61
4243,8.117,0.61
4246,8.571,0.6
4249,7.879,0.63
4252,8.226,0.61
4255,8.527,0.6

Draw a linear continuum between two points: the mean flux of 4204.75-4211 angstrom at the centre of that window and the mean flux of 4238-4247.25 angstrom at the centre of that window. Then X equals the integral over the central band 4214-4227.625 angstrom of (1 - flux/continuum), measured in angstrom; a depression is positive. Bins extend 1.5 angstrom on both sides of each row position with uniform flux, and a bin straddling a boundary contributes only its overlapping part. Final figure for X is 1.4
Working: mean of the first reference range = 9.45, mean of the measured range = 8.1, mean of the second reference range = 8.32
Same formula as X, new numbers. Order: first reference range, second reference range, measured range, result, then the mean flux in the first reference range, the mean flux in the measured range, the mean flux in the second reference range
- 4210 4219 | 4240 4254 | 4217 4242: 0.22 angstrom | 8.59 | 8.34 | 8.21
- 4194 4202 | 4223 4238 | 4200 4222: -0.39 angstrom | 8.63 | 8.62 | 8.24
